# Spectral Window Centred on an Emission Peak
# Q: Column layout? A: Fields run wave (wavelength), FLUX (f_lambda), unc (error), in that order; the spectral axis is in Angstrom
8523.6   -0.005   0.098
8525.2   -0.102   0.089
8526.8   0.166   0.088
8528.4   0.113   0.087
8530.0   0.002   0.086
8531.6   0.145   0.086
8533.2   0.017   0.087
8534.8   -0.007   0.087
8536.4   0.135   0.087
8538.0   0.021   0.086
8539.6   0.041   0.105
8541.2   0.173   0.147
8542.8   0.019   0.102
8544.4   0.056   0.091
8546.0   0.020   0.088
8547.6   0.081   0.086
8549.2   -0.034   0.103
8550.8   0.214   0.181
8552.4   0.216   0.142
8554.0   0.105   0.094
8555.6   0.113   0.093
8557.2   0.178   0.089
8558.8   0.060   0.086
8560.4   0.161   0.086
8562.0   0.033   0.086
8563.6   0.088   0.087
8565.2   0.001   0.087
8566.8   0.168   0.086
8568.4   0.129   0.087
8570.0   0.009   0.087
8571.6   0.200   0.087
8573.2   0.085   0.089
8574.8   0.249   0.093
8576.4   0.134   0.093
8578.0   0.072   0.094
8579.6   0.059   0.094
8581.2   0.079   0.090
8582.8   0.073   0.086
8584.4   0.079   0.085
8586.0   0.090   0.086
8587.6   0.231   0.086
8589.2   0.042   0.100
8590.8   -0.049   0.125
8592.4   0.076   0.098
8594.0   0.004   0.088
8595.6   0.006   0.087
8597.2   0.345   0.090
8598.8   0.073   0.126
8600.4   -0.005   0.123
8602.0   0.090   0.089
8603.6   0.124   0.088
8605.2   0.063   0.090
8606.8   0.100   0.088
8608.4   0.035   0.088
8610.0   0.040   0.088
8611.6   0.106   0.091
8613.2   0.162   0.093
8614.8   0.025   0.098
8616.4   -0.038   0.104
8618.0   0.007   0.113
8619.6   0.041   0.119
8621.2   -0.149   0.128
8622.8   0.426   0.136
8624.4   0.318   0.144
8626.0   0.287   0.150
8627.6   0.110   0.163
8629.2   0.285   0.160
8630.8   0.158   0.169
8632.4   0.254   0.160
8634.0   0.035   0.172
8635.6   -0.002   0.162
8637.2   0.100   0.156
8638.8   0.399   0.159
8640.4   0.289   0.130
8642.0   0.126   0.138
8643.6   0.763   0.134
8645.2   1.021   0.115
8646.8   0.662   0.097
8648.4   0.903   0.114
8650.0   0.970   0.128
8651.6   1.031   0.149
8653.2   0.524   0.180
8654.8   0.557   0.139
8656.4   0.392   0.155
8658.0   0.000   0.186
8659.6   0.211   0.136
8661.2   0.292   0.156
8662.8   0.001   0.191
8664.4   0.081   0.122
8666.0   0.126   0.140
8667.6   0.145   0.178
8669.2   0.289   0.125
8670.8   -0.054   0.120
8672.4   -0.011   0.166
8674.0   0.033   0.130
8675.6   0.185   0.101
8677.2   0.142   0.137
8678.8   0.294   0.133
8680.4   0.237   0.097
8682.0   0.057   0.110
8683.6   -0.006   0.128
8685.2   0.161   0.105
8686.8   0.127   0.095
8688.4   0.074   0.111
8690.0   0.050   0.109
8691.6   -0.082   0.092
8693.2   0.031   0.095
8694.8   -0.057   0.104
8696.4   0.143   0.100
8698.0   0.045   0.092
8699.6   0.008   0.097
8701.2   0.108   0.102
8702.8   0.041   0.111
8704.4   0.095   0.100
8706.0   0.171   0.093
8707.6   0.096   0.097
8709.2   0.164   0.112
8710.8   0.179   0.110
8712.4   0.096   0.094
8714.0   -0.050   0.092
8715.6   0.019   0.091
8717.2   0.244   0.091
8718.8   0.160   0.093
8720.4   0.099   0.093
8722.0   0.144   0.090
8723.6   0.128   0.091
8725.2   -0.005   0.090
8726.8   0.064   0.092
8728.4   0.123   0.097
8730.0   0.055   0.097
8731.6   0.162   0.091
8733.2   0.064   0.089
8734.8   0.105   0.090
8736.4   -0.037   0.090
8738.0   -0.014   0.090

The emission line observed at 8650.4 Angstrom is [O II]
